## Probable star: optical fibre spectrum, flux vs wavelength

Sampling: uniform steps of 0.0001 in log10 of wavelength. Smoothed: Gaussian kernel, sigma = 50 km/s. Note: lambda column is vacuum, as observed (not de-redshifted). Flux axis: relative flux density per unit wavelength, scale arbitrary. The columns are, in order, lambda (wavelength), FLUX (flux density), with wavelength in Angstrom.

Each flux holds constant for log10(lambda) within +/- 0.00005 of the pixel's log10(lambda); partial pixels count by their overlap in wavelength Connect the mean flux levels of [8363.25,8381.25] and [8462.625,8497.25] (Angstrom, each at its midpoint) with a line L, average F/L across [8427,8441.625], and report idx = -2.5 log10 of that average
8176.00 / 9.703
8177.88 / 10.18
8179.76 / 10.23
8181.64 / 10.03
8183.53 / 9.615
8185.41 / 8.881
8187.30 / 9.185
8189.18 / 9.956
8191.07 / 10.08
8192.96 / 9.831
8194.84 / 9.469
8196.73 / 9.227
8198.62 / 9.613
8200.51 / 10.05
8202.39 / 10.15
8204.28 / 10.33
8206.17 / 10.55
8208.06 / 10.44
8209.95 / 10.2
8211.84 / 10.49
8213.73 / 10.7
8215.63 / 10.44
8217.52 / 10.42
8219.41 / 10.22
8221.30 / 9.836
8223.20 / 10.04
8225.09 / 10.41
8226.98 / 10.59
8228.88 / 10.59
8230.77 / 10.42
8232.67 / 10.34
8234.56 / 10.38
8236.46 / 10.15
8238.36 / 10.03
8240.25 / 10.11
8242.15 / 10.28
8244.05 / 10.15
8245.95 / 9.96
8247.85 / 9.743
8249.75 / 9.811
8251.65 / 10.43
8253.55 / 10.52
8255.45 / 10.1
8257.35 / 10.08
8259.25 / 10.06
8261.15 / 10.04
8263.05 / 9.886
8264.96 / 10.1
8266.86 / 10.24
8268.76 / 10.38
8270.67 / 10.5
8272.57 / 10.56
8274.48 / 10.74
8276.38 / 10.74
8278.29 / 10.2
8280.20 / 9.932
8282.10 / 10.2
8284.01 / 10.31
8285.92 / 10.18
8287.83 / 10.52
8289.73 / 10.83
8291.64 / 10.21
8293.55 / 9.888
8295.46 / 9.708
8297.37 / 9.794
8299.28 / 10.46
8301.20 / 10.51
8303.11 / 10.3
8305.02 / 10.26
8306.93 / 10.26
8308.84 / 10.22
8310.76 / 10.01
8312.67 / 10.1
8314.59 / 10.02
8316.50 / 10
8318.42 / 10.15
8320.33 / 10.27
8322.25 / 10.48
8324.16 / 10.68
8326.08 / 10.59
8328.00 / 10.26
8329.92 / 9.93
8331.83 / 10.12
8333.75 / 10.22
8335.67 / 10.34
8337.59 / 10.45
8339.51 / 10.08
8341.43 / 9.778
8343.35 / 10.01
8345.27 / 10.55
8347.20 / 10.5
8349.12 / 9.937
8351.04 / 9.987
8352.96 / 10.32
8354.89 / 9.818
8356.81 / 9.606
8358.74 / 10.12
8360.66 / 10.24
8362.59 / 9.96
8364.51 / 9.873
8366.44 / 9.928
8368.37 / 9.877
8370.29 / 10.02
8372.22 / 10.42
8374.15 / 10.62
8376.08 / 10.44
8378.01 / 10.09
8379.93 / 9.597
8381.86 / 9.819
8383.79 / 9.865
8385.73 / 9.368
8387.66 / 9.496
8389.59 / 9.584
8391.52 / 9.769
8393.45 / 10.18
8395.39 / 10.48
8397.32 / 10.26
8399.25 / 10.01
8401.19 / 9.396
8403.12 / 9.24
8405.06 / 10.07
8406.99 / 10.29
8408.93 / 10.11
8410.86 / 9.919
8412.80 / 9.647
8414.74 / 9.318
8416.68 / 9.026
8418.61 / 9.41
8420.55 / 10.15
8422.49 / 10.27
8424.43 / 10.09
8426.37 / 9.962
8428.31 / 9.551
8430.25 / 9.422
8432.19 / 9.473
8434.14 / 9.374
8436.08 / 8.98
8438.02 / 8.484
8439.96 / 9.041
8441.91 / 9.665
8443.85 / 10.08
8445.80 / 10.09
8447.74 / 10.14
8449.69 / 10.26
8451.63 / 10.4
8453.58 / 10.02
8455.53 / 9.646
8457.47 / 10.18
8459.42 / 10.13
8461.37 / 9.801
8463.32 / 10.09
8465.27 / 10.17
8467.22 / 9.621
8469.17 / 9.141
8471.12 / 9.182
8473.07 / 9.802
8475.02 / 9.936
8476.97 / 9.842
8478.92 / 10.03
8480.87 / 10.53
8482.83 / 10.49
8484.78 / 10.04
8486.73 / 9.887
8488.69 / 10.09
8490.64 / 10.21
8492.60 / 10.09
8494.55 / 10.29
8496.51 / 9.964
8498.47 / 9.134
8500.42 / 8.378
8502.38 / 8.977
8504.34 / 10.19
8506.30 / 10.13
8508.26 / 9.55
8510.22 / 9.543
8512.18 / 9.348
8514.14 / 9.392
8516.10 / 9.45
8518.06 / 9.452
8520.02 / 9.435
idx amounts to 0.09 mag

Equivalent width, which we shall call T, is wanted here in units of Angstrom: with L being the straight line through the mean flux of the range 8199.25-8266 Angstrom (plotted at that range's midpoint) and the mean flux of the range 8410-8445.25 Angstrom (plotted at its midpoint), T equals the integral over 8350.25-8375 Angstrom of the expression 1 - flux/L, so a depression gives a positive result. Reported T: -0.7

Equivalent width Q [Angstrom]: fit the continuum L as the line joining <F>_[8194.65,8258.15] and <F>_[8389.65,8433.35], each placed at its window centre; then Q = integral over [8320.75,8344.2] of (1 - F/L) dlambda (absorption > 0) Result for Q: -0.6 Angstrom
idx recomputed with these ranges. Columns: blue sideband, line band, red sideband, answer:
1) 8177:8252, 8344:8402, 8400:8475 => -0.02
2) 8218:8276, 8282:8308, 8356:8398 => -0.01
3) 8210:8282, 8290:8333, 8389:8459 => -0.01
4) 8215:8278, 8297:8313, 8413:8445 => -0.02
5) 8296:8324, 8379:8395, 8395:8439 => 0.01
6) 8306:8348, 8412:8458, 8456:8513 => 0.03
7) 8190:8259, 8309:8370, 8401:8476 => -0.02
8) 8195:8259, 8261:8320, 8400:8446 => -0.02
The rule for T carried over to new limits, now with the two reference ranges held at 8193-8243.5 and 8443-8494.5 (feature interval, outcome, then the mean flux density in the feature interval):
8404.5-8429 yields 0.5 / 9.83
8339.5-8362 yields 0.0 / 10.1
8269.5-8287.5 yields -0.4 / 10.4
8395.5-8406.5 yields 0.2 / 9.88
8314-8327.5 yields -0.3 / 10.3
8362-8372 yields 0.1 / 9.97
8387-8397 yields 0.1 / 9.94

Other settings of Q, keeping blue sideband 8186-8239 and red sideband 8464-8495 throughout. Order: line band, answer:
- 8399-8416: 0.4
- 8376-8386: 0.2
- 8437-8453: 0.3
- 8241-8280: -0.4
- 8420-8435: 0.3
